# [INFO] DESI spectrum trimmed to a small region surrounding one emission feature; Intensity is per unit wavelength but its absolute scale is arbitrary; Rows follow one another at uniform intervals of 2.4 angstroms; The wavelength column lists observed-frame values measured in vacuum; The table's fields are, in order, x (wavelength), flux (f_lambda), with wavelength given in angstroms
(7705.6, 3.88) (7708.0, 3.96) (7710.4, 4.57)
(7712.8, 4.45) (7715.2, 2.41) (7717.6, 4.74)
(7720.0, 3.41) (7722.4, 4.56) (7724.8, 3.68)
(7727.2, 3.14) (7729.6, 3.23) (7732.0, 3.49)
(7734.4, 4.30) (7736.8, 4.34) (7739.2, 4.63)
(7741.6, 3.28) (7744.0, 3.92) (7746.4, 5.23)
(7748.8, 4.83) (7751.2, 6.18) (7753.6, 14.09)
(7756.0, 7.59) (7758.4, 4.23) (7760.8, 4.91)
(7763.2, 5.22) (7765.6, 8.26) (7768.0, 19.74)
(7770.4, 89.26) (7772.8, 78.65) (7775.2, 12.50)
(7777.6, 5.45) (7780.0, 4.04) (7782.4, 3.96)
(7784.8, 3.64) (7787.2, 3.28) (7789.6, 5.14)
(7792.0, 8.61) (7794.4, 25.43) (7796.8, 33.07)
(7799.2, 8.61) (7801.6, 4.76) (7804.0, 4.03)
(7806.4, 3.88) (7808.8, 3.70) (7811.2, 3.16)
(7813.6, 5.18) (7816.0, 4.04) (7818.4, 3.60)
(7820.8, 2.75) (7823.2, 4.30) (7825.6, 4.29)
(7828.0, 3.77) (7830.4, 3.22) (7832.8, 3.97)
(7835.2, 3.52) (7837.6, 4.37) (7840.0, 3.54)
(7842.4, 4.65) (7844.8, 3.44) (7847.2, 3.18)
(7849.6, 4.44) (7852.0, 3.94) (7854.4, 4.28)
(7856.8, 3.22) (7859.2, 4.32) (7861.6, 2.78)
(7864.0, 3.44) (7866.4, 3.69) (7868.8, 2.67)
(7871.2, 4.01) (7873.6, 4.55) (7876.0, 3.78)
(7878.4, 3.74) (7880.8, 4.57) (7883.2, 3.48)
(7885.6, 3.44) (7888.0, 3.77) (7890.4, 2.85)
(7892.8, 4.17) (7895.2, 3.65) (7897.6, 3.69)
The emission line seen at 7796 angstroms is [N II]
